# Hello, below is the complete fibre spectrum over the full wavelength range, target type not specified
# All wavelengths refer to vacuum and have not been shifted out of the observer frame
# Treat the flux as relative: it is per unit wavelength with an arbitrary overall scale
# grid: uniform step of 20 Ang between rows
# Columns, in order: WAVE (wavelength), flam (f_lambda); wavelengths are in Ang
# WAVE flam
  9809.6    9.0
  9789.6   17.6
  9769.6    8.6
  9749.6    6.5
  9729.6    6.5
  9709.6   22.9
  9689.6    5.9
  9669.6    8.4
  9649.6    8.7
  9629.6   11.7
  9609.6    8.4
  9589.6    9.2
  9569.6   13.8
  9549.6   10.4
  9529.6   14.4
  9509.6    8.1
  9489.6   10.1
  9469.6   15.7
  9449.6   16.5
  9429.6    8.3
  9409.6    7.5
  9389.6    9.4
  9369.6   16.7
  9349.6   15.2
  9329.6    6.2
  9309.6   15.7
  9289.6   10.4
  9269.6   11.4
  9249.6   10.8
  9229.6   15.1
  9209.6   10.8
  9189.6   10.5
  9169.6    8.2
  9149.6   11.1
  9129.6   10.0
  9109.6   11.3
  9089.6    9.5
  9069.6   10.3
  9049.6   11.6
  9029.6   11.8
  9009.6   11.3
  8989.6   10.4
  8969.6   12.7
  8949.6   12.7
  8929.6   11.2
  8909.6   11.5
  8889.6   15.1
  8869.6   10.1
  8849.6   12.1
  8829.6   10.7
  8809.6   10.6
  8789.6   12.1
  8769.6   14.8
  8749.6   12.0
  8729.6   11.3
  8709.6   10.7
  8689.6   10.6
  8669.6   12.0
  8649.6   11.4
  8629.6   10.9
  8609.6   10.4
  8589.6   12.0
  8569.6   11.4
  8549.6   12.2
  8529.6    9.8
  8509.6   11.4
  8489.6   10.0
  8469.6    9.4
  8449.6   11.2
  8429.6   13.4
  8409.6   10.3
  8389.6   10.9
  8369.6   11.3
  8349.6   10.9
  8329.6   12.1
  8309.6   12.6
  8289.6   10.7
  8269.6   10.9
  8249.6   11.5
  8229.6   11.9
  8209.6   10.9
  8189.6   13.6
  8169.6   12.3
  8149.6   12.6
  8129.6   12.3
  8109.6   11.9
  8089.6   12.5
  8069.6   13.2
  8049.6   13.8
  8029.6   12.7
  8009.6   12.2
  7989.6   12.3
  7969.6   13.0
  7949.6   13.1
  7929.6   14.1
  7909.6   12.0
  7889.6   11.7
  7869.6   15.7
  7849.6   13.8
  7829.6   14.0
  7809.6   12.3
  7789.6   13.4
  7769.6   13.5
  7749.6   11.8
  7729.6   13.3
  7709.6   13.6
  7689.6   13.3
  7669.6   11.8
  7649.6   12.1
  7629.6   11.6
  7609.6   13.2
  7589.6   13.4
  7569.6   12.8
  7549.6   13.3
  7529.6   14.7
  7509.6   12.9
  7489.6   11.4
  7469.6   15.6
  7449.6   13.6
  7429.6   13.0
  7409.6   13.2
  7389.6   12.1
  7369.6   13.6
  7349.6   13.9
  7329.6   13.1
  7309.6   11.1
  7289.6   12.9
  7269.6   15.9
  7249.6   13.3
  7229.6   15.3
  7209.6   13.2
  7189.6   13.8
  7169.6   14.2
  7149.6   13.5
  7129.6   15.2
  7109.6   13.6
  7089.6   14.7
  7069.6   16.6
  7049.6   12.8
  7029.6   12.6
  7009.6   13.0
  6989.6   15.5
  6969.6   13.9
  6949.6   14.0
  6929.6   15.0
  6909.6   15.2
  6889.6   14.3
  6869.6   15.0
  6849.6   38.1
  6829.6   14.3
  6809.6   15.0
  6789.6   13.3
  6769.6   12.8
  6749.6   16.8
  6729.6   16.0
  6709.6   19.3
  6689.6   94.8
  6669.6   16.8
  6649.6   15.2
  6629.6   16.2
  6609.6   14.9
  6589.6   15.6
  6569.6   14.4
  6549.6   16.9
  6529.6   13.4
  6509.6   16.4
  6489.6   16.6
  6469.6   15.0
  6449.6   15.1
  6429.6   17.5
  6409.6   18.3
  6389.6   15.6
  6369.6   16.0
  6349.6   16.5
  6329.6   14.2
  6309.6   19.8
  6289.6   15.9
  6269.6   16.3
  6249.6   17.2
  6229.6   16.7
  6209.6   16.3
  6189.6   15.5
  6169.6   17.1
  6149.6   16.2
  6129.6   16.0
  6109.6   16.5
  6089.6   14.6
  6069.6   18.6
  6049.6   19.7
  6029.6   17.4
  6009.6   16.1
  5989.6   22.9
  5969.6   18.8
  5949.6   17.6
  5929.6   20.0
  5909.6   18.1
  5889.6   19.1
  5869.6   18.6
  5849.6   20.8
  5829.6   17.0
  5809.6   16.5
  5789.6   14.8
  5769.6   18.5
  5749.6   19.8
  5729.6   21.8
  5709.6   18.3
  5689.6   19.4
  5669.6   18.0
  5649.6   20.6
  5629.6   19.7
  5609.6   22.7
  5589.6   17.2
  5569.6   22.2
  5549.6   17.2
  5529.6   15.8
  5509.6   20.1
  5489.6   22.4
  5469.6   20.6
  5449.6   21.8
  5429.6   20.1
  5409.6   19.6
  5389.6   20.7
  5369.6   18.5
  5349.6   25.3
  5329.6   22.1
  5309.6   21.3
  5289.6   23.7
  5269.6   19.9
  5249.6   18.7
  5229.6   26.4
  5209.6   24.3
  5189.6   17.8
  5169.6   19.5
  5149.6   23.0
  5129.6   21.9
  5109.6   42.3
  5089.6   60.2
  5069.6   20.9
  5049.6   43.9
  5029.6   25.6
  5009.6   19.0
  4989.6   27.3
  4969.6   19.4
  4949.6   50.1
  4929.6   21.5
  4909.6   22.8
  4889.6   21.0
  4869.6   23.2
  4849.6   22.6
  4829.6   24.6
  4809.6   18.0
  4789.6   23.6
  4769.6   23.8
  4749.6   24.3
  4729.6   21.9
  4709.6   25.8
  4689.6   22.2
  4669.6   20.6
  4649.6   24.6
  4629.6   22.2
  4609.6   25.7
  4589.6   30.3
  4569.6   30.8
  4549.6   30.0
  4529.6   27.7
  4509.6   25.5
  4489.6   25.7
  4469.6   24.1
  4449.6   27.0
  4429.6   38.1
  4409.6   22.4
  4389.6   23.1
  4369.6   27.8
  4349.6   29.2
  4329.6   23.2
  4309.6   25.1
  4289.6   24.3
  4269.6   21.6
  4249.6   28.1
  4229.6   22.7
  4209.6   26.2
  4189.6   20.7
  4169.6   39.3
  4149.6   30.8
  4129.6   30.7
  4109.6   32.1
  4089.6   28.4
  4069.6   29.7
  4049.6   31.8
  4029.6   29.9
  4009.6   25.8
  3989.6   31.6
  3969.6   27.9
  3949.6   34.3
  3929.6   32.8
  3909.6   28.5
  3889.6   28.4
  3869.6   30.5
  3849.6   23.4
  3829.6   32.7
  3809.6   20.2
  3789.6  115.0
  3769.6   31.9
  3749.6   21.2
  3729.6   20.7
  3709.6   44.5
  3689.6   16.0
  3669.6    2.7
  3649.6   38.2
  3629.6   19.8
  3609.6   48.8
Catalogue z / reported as 0.018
